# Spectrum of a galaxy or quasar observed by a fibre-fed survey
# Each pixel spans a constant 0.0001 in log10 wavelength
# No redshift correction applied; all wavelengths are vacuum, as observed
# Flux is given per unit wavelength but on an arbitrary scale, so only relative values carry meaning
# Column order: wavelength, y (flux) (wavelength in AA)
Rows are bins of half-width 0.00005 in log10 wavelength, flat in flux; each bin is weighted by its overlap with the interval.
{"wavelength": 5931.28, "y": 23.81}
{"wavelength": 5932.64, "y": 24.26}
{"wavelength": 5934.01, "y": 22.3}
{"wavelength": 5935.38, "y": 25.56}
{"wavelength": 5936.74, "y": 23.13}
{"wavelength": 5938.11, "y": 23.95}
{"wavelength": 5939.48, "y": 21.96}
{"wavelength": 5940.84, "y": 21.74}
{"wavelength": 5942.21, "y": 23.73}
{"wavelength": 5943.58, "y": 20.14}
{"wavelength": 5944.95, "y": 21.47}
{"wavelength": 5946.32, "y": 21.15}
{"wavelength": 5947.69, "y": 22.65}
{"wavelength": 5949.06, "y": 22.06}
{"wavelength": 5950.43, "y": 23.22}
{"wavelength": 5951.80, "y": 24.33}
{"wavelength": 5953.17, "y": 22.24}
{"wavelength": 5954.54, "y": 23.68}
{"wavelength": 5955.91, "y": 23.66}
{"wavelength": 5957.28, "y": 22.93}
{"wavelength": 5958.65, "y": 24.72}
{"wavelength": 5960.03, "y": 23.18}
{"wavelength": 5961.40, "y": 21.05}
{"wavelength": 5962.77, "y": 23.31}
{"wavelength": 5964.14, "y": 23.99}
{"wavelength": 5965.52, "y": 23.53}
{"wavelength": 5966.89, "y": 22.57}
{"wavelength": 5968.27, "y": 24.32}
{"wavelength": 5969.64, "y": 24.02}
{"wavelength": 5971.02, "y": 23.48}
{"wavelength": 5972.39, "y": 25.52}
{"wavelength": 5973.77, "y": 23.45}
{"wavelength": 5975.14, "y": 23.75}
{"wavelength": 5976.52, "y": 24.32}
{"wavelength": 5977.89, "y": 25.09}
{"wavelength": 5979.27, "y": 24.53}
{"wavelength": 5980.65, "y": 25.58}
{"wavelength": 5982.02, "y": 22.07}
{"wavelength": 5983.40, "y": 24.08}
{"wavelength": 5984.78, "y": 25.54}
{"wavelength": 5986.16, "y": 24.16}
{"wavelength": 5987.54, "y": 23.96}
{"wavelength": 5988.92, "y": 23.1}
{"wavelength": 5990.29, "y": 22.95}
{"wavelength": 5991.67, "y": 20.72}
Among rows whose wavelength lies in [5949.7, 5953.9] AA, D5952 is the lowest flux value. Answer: 22.24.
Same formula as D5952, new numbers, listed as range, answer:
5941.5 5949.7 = 20.14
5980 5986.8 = 22.07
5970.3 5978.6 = 23.45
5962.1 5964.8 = 23.31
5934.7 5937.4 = 23.13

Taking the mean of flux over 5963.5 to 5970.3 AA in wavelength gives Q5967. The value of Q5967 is 23.7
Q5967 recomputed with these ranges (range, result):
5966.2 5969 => 23.5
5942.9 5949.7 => 21.5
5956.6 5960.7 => 23.6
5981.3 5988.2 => 24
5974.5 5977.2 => 24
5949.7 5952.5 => 23.7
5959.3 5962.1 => 22.1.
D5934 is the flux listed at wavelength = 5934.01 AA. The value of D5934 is 22.3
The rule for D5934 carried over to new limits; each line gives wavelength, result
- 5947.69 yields 22.65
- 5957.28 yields 22.93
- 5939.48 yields 21.96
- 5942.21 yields 23.73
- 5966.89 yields 22.57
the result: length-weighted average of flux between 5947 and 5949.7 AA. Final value 22.3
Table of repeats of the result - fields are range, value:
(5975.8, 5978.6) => 24.7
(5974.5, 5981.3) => 24.6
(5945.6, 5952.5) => 22.7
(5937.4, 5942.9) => 22.8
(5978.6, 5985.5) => 24.4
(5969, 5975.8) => 24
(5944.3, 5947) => 21.3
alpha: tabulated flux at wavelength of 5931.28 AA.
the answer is 23.81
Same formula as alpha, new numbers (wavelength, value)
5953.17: 22.24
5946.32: 21.15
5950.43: 23.22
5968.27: 24.32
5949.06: 22.06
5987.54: 23.96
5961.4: 21.05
